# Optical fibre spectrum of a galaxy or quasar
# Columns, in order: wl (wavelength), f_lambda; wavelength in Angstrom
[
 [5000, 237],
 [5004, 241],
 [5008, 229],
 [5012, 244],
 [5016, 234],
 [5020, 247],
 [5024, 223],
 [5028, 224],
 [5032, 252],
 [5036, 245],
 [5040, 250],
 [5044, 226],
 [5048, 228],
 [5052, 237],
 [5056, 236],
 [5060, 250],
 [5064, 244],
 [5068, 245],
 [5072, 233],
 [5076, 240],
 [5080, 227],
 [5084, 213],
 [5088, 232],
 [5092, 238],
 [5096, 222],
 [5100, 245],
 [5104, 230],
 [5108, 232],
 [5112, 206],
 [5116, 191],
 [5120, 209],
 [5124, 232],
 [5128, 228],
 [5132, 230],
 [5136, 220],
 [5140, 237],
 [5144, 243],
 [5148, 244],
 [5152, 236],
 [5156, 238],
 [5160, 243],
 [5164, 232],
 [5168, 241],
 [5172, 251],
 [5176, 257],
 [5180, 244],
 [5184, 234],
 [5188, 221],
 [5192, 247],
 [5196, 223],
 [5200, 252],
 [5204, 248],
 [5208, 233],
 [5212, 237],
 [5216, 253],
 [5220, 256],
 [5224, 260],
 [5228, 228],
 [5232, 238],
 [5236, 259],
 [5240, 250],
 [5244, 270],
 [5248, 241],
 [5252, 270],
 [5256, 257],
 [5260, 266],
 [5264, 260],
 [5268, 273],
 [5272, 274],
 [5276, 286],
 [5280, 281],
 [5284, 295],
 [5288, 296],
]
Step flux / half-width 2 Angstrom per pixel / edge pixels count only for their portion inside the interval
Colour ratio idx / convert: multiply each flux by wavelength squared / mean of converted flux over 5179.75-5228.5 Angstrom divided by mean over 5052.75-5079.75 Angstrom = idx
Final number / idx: 1.1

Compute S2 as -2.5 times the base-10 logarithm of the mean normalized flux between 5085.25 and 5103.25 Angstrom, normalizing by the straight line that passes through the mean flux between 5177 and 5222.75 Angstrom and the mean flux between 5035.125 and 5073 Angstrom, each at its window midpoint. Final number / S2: 0.03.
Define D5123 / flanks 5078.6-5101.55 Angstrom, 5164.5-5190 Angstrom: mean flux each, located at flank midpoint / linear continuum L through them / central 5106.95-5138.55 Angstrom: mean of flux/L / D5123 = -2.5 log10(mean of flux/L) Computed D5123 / 0.07 mag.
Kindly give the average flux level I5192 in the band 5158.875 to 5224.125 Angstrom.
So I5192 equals 243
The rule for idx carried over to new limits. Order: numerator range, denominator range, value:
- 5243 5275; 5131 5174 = 1.16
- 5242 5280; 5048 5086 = 1.22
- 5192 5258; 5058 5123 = 1.15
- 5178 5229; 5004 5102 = 1.08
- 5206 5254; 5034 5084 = 1.12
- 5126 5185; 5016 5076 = 1.04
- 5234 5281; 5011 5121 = 1.23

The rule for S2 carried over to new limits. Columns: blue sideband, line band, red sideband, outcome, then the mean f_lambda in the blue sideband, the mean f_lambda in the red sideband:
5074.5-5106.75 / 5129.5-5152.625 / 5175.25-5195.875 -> 0.00 mag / 231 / 238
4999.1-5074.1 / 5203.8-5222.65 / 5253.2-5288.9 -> 0.09 mag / 238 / 276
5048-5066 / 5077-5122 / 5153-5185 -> 0.09 mag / 240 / 243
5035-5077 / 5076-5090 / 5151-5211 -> 0.06 mag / 239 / 240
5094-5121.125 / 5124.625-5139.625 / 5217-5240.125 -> -0.01 mag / 220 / 249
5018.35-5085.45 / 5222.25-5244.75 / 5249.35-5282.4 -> 0.07 mag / 237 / 271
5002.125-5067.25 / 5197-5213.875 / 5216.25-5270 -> 0.05 mag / 238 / 256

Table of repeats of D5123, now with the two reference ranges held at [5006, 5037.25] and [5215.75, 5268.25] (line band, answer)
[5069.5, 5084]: 0.05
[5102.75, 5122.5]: 0.15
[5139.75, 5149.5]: 0.02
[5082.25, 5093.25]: 0.07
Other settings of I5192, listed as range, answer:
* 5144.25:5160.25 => 240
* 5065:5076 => 240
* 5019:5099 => 236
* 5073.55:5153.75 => 228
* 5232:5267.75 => 259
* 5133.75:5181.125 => 240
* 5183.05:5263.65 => 248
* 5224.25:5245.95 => 250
